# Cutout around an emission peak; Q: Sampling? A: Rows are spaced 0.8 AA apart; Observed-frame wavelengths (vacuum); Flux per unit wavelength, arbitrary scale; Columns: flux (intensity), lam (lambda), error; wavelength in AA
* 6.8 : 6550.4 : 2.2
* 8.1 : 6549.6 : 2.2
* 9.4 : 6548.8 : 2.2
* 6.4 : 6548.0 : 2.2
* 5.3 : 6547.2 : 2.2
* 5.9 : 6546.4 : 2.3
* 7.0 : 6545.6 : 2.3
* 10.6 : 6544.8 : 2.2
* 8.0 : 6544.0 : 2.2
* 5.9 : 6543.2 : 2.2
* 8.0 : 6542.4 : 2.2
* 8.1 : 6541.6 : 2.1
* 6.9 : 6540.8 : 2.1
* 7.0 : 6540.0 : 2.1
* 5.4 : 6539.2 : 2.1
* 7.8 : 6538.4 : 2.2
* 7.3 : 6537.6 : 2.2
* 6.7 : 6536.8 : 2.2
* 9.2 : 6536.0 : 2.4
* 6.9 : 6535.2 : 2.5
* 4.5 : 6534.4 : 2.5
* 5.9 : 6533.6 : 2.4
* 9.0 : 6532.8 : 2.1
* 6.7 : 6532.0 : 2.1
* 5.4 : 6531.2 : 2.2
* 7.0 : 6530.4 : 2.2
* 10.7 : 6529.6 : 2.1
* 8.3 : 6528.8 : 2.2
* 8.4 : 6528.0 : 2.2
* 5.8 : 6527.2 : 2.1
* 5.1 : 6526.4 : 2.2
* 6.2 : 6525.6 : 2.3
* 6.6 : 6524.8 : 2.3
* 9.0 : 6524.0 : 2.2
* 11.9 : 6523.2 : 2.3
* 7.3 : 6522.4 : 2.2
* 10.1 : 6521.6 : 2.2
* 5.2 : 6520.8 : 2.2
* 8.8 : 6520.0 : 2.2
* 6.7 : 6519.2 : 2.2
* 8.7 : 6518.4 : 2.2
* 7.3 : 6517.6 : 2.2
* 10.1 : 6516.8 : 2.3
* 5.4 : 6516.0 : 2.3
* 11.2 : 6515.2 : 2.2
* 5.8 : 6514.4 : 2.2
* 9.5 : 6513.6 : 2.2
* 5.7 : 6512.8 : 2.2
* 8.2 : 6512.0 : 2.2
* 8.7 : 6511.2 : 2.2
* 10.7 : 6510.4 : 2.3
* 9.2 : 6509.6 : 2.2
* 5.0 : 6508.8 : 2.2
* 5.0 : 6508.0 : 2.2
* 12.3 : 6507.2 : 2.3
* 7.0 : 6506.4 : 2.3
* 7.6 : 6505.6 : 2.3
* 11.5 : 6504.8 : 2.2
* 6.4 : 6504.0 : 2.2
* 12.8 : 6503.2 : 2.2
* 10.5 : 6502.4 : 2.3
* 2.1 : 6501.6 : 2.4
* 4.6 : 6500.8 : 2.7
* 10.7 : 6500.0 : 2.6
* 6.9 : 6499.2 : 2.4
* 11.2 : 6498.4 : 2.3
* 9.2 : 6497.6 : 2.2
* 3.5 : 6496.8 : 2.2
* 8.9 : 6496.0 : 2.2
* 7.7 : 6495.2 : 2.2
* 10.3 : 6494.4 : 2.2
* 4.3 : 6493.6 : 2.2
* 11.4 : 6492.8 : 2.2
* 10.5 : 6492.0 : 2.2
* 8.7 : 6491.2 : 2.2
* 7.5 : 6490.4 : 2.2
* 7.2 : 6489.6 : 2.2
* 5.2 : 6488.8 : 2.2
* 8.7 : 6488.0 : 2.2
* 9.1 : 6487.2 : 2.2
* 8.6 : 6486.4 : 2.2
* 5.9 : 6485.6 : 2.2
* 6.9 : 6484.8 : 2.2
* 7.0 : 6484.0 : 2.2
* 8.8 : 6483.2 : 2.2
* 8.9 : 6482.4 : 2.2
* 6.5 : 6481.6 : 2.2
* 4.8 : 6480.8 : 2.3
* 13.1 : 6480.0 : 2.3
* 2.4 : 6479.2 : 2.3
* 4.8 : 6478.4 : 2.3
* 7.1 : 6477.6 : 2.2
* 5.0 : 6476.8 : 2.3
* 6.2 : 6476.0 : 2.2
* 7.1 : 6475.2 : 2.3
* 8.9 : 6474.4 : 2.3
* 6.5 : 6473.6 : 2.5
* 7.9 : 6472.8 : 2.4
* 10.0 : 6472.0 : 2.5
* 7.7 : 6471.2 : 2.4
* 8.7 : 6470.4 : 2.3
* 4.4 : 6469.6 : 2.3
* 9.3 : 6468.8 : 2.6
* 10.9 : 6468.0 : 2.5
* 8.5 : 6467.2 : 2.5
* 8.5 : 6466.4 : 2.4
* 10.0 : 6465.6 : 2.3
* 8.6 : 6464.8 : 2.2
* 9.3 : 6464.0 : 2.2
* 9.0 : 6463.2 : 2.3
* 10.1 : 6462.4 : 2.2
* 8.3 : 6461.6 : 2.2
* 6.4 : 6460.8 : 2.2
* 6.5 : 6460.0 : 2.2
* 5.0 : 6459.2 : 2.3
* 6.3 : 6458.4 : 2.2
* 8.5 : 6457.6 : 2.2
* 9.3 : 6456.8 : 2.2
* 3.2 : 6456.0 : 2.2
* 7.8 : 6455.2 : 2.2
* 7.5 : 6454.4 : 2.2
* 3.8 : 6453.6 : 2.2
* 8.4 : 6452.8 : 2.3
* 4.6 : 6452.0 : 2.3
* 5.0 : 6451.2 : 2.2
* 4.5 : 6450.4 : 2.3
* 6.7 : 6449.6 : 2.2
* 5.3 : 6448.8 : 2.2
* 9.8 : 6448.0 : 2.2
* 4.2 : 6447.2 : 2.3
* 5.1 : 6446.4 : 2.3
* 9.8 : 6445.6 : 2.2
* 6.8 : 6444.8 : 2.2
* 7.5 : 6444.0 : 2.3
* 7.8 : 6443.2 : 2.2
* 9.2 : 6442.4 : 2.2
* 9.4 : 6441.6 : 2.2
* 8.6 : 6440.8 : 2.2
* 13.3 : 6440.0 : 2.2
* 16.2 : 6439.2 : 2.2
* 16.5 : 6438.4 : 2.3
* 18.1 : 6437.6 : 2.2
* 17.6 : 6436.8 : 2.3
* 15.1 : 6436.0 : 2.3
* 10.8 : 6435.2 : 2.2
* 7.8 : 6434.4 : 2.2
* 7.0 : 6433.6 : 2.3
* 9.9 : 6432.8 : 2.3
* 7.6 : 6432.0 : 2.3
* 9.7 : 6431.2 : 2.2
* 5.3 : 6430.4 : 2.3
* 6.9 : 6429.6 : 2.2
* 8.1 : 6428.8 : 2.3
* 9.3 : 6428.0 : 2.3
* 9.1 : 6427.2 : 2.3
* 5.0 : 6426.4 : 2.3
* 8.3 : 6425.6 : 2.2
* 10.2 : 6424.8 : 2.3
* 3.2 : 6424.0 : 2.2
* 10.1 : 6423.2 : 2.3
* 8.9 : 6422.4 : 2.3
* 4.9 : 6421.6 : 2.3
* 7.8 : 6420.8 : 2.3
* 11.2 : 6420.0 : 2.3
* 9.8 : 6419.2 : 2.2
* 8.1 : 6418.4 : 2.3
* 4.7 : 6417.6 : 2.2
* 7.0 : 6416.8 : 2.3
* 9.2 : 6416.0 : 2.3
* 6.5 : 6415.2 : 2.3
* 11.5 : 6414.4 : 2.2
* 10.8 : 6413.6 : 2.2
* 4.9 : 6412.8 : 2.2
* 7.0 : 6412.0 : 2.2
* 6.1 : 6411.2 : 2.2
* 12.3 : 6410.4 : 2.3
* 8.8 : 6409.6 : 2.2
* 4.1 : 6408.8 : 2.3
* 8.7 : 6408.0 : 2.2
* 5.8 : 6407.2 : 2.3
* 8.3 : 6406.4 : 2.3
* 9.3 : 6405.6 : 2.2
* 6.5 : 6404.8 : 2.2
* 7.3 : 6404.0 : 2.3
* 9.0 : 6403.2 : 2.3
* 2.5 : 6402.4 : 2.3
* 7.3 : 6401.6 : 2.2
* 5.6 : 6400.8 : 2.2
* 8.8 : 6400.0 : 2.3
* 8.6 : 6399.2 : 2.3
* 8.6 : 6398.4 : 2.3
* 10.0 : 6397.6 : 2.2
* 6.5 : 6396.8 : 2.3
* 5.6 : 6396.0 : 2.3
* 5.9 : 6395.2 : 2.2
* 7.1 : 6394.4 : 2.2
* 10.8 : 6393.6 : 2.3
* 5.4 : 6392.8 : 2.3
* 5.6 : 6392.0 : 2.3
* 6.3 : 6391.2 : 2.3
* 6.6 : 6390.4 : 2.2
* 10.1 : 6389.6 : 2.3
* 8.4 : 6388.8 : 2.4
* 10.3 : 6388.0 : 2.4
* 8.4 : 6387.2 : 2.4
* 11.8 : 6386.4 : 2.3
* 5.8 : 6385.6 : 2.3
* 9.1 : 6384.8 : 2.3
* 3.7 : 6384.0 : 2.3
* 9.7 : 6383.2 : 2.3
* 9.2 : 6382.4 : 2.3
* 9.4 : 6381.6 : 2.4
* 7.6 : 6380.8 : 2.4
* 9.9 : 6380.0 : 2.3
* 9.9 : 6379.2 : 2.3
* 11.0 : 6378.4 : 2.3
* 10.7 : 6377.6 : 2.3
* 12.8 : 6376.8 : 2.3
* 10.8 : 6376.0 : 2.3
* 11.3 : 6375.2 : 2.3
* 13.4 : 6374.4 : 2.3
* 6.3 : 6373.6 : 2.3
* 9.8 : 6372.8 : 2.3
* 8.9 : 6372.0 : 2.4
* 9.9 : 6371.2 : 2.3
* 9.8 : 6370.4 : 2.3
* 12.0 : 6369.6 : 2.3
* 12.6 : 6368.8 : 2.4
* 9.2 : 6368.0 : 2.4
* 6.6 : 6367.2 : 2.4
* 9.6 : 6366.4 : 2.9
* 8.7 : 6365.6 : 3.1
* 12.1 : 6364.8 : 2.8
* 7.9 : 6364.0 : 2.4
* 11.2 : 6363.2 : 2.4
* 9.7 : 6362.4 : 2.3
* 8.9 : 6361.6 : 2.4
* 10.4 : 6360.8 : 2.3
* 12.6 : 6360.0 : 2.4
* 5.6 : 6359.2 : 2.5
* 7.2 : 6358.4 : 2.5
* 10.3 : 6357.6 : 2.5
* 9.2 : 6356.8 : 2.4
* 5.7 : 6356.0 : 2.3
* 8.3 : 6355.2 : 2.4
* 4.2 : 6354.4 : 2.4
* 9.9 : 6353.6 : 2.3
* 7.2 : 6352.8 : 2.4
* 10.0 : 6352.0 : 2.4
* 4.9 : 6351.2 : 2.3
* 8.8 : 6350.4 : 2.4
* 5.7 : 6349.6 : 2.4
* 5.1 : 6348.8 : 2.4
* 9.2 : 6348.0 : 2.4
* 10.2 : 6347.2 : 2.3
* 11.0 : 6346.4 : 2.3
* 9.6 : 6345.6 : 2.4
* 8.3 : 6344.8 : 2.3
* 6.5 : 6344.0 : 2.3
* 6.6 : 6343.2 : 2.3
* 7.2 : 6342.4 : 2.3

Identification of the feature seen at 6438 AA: [O III] 5007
